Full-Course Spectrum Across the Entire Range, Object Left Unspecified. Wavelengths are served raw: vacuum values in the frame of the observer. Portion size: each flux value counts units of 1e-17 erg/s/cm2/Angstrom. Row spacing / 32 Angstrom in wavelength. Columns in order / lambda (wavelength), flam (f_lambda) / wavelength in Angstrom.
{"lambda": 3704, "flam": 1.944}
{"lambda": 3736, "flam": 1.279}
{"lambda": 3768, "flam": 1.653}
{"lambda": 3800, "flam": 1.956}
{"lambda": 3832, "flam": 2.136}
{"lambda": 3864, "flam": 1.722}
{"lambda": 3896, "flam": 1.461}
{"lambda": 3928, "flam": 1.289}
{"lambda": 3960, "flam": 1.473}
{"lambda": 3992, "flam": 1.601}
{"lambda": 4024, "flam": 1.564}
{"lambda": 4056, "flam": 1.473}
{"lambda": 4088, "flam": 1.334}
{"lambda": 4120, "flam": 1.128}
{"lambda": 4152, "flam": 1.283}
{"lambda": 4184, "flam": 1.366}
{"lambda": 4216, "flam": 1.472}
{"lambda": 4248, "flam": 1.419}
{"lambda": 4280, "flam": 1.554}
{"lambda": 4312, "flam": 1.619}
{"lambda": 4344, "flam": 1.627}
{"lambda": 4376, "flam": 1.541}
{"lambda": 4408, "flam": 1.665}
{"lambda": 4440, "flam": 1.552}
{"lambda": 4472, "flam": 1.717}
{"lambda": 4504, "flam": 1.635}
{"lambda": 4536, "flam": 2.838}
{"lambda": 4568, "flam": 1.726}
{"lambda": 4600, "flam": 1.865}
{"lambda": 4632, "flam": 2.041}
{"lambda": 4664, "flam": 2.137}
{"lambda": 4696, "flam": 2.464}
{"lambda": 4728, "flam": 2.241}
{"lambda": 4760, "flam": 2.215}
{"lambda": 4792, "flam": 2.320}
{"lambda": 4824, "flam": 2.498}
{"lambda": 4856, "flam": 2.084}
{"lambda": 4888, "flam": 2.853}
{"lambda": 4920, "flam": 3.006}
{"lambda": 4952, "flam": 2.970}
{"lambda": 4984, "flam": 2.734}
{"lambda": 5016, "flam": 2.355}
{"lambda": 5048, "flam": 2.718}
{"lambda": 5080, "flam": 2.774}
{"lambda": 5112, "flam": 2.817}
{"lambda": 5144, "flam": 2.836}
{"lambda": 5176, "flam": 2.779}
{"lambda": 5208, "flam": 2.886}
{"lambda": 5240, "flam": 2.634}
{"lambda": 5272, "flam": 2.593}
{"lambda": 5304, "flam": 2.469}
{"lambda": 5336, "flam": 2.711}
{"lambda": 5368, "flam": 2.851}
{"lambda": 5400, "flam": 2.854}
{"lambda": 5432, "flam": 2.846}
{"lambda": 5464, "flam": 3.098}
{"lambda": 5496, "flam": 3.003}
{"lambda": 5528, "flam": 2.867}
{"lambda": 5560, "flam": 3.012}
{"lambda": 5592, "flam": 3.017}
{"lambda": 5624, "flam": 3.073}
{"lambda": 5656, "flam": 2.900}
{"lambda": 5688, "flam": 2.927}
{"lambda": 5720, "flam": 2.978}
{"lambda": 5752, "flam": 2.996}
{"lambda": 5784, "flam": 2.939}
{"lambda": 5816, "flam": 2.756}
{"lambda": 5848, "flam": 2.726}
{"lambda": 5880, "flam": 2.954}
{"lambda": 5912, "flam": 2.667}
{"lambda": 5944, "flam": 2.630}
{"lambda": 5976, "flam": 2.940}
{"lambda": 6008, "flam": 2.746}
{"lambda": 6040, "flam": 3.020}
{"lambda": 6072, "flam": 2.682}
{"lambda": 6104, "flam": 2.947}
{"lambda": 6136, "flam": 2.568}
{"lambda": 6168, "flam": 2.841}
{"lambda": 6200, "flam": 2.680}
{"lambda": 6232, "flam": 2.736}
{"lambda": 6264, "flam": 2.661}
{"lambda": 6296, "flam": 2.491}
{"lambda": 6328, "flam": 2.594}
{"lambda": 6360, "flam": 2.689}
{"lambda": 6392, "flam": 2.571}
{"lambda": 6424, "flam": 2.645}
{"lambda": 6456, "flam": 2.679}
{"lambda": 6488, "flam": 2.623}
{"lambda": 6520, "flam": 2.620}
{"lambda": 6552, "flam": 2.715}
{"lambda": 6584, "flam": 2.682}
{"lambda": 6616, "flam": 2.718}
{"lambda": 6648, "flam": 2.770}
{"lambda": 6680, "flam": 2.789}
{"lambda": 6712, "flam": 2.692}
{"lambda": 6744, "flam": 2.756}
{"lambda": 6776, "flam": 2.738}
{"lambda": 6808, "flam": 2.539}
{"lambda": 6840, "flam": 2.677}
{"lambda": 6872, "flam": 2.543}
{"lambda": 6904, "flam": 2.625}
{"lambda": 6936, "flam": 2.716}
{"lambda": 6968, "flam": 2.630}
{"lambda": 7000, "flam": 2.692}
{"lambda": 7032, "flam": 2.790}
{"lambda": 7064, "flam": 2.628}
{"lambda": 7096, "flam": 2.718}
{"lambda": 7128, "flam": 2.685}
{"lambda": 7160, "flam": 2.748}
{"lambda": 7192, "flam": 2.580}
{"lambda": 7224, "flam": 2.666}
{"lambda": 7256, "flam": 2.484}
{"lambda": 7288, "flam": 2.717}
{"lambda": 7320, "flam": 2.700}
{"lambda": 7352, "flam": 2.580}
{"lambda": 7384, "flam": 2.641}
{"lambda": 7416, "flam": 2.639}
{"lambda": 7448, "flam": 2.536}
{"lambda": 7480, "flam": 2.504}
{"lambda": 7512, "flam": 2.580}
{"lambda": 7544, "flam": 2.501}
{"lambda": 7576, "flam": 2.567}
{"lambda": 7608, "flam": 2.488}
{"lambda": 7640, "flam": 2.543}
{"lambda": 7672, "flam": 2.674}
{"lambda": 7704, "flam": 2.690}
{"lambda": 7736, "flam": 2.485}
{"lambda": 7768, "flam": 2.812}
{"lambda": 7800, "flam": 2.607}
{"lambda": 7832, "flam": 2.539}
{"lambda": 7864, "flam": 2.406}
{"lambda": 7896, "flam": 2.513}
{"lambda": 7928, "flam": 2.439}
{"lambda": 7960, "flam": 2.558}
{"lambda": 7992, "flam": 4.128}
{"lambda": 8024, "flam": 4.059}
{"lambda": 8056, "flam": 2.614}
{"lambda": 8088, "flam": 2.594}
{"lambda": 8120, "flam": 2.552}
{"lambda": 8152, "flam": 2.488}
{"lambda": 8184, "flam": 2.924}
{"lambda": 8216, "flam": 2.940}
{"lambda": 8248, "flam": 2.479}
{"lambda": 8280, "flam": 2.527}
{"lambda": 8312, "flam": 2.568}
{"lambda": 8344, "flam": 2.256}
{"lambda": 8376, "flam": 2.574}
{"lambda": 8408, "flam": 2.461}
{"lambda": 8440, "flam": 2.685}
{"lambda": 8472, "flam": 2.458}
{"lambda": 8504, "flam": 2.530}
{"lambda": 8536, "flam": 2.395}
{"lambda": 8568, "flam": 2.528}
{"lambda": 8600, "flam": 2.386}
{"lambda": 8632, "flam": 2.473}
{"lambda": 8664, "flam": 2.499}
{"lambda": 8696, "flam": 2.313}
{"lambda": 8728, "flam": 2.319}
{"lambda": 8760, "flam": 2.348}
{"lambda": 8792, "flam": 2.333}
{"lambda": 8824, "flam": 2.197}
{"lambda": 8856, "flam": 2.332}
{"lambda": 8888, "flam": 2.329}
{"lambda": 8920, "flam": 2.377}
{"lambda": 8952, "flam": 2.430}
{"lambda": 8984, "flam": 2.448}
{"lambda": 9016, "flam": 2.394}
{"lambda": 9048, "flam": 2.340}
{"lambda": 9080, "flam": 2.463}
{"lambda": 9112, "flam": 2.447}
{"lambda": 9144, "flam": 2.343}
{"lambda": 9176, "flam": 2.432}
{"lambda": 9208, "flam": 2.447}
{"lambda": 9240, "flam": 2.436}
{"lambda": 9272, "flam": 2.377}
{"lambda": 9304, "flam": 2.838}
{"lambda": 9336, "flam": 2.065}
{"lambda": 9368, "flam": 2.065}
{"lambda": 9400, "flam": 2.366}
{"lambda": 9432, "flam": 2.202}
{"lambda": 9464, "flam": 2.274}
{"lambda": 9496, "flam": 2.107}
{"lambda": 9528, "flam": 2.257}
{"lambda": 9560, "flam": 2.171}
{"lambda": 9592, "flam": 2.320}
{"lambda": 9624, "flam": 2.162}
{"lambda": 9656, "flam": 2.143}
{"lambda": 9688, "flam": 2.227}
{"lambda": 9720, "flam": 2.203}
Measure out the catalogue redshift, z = 0.220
